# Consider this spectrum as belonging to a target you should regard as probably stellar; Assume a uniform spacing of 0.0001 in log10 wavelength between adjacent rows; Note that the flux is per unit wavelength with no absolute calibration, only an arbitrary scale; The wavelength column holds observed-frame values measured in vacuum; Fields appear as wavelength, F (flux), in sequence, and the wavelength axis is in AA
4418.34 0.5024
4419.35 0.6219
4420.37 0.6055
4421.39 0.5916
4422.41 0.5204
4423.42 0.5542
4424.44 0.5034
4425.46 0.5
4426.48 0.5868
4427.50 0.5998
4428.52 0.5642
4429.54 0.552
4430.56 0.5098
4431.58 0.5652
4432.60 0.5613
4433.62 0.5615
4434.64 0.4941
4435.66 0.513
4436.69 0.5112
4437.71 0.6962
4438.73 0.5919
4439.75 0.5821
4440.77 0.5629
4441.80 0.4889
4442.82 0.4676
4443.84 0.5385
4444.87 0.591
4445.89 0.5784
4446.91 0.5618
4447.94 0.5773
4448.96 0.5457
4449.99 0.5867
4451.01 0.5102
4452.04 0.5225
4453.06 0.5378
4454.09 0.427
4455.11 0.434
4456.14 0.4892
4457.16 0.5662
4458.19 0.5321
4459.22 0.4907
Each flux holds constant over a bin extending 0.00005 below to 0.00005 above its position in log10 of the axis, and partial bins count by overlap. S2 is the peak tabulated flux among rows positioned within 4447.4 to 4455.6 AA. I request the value 0.5867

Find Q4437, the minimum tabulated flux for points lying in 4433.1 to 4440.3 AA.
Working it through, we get 0.4941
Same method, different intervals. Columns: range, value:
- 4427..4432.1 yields 0.5098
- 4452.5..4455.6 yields 0.427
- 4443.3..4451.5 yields 0.5102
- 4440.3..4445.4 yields 0.4676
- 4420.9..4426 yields 0.5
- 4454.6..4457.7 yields 0.434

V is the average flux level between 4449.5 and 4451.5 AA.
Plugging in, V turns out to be 0.55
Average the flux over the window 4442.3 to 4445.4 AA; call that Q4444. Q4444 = 0.533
